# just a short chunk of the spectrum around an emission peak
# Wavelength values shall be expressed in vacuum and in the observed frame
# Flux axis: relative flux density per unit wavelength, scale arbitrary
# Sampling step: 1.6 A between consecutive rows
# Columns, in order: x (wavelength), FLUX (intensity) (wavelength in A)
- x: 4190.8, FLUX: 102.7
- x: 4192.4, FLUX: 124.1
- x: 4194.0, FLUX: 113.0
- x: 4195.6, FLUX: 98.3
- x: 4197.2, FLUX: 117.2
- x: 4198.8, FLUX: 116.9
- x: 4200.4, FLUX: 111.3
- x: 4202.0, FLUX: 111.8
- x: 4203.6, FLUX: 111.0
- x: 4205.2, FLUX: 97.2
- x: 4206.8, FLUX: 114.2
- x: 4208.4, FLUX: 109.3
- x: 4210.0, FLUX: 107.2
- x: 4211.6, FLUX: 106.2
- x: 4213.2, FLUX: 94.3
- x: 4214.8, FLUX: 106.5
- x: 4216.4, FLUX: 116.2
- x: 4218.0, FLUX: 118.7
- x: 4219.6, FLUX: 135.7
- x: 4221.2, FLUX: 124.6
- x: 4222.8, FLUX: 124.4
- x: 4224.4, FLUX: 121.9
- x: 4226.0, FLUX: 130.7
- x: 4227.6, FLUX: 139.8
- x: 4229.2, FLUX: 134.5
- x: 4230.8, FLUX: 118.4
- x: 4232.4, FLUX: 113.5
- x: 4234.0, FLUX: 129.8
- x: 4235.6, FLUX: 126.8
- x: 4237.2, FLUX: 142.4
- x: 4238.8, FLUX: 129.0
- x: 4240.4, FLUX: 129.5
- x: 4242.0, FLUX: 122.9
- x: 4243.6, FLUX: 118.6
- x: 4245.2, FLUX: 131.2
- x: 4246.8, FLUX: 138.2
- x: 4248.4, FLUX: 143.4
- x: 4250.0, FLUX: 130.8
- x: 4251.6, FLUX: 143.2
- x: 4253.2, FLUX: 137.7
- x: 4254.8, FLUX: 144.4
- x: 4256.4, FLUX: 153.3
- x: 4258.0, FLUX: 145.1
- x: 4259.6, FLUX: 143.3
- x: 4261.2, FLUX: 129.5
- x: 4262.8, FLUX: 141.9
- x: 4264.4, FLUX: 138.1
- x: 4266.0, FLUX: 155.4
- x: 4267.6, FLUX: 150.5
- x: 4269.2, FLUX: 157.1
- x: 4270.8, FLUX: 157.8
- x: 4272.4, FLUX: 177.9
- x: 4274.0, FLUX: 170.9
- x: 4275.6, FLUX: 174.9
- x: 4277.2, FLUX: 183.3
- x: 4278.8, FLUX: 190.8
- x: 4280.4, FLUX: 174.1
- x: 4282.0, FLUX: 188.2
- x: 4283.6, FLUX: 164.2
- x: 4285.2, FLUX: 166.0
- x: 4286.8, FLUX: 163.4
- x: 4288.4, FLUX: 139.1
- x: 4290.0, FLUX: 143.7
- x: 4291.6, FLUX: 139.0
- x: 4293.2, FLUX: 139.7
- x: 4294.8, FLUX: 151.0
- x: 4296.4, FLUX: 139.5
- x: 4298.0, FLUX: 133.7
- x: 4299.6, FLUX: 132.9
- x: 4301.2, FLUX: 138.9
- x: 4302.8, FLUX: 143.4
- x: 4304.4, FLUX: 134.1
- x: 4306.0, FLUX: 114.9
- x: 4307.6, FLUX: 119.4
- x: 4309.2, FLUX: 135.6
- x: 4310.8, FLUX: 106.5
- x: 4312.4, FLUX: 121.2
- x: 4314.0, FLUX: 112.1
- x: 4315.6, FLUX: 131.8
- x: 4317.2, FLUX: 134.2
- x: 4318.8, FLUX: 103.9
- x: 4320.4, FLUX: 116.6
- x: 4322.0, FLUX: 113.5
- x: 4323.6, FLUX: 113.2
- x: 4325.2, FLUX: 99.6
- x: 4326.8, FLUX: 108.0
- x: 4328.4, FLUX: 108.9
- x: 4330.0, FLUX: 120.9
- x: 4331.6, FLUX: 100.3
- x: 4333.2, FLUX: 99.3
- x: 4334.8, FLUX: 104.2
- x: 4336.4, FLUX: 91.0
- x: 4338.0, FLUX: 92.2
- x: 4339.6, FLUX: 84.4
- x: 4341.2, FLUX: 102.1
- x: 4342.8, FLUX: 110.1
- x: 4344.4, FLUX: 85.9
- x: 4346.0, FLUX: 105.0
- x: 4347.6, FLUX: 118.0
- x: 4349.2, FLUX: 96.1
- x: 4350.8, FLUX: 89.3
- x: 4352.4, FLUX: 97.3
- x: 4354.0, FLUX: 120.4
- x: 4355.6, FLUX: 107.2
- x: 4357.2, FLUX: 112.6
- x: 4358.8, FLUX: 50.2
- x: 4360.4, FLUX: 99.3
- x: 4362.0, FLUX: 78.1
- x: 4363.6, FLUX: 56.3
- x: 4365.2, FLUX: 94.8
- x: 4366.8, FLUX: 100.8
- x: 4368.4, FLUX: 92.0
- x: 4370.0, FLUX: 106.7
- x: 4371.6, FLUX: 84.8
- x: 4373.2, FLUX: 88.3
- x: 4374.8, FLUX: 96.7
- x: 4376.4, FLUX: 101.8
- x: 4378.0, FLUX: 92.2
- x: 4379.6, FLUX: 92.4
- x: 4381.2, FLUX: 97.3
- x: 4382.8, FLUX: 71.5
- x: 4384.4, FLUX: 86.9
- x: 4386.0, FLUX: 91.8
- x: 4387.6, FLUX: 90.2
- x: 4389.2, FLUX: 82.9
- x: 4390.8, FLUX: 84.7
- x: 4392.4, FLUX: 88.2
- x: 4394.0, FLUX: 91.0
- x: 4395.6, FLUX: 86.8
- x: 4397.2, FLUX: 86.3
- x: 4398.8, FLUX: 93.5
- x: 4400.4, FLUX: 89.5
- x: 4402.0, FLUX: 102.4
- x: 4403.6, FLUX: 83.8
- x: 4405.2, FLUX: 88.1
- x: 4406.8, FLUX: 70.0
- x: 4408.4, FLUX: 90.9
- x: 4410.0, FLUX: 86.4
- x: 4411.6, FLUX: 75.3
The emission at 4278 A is C III] 1909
